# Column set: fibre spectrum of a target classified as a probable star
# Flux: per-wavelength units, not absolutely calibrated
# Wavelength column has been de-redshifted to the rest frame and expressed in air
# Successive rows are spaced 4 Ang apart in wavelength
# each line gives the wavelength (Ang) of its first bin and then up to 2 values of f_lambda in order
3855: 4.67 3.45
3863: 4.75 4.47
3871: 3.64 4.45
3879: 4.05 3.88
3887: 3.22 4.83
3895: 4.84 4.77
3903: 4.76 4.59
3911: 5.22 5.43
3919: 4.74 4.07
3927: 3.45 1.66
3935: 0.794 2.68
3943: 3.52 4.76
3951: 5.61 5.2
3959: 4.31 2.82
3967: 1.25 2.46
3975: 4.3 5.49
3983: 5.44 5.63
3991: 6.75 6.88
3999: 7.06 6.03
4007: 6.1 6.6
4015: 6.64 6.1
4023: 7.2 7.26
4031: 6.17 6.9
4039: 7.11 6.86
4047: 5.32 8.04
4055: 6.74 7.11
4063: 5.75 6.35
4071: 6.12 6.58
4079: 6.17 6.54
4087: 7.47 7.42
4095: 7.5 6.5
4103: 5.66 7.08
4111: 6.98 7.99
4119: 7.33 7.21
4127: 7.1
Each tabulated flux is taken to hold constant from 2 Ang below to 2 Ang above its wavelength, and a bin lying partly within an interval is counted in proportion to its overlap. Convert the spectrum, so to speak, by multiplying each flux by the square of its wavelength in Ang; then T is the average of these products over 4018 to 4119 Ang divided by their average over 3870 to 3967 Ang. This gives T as 1.83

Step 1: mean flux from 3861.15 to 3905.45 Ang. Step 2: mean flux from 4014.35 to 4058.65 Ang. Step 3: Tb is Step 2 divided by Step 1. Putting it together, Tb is 1.56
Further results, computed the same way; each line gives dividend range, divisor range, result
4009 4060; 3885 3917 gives 1.44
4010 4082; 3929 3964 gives 1.89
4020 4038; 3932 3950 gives 2.27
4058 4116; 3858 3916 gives 1.52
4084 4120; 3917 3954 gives 2.01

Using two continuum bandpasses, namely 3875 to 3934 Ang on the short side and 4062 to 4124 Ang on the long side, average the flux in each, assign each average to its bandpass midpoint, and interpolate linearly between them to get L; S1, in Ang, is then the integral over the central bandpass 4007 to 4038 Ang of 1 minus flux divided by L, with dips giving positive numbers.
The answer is -4.5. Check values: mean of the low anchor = 4.2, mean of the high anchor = 6.8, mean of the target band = 6.67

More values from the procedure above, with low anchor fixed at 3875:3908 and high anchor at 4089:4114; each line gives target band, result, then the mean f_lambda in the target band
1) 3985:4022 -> -4.7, 6.44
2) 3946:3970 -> 5.8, 3.9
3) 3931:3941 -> 6.5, 1.72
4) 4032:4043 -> -1.4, 6.9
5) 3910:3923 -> -0.8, 4.96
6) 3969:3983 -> 2.9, 4.28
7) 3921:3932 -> 3.7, 3.19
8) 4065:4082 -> 0.6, 6.32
